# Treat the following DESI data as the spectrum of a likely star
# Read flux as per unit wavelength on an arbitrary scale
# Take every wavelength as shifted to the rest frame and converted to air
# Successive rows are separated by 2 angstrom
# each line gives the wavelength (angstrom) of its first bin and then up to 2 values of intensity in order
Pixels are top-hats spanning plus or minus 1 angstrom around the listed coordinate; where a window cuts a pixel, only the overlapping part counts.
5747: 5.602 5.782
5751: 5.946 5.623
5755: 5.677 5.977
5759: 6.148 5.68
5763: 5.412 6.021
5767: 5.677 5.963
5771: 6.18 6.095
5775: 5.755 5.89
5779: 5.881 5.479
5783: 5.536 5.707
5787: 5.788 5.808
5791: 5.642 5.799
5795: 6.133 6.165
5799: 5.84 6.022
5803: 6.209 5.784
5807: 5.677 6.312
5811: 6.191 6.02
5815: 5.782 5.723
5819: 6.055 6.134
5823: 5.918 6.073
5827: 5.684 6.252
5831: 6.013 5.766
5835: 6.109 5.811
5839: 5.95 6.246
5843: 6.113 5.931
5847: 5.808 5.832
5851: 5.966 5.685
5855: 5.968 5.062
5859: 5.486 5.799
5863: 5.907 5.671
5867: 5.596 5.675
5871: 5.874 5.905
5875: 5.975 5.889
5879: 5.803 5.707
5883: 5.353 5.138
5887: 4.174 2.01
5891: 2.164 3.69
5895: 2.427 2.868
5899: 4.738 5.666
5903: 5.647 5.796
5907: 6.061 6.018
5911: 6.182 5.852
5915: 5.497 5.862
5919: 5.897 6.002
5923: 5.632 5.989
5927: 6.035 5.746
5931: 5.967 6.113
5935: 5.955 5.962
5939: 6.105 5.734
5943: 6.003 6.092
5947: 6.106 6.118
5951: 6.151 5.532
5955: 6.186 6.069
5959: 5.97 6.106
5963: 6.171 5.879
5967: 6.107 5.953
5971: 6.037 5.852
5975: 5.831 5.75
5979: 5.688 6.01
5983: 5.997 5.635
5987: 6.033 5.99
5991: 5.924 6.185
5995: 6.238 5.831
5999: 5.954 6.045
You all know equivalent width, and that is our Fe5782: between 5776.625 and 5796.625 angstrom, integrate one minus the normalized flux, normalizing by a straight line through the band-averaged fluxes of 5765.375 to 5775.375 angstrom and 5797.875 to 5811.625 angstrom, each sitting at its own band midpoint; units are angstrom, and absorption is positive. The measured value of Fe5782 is 0.7 angstrom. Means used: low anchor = 5.95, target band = 5.77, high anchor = 6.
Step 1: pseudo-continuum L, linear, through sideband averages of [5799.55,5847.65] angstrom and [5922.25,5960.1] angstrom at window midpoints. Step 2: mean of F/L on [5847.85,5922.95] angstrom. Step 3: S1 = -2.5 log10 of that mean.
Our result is 0.14 mag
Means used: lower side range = 5.98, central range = 5.27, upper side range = 5.97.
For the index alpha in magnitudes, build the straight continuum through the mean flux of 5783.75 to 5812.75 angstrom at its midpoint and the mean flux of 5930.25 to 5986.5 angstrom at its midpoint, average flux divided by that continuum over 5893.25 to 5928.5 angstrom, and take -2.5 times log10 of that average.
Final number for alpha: 0.109 mag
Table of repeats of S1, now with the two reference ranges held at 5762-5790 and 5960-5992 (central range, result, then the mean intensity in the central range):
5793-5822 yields -0.032 mag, 6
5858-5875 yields 0.020 mag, 5.75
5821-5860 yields -0.008 mag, 5.88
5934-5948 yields -0.015 mag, 5.99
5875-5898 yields 0.366 mag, 4.19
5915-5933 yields 0.003 mag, 5.88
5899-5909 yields 0.033 mag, 5.71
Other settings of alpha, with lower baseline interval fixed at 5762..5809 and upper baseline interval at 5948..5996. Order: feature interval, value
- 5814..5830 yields -0.01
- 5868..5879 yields 0.01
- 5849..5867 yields 0.04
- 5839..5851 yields -0.02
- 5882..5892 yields 0.49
